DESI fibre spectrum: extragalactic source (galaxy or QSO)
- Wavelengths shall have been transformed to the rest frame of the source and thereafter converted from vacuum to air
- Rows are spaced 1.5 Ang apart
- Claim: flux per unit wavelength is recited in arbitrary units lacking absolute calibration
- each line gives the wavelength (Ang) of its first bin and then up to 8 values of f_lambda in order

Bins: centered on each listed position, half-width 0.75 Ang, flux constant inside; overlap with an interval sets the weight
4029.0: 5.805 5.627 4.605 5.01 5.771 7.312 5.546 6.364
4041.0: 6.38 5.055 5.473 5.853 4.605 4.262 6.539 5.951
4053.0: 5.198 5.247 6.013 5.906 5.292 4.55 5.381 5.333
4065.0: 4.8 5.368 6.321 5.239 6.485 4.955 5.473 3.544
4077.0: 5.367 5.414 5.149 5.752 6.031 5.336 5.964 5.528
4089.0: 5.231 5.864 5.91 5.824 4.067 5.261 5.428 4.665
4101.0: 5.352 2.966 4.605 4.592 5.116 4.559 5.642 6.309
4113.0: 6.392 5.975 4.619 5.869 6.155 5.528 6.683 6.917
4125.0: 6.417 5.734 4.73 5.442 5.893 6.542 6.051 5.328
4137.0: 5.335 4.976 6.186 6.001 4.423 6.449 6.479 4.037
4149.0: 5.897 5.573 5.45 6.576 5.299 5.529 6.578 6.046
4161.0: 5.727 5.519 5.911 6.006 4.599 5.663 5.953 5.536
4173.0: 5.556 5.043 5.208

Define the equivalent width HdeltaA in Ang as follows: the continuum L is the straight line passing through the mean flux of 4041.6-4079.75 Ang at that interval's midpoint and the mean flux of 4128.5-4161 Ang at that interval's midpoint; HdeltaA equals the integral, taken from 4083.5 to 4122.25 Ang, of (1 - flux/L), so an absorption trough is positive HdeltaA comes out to 1.26 Ang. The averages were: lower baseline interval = 5.35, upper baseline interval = 5.71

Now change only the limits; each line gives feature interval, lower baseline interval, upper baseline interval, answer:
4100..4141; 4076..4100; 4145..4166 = 0.3 Ang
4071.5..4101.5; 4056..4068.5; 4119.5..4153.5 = 1.0 Ang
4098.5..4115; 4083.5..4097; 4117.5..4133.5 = 1.8 Ang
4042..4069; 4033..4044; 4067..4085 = 1.4 Ang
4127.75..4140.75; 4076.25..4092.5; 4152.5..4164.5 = 0.3 Ang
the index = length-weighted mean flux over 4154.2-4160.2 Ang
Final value 5.87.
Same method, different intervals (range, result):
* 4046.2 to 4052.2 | 5.34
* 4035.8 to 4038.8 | 6.41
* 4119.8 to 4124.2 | 6.38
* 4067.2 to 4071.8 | 6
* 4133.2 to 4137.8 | 5.58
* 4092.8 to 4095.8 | 4.94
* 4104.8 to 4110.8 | 4.99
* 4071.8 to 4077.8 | 4.84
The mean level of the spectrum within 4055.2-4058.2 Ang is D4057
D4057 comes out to 5.95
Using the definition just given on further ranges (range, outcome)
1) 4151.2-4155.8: 5.77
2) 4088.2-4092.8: 5.67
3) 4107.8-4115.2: 5.78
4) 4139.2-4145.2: 5.75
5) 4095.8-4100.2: 5.12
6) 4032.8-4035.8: 5.43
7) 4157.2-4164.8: 5.95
